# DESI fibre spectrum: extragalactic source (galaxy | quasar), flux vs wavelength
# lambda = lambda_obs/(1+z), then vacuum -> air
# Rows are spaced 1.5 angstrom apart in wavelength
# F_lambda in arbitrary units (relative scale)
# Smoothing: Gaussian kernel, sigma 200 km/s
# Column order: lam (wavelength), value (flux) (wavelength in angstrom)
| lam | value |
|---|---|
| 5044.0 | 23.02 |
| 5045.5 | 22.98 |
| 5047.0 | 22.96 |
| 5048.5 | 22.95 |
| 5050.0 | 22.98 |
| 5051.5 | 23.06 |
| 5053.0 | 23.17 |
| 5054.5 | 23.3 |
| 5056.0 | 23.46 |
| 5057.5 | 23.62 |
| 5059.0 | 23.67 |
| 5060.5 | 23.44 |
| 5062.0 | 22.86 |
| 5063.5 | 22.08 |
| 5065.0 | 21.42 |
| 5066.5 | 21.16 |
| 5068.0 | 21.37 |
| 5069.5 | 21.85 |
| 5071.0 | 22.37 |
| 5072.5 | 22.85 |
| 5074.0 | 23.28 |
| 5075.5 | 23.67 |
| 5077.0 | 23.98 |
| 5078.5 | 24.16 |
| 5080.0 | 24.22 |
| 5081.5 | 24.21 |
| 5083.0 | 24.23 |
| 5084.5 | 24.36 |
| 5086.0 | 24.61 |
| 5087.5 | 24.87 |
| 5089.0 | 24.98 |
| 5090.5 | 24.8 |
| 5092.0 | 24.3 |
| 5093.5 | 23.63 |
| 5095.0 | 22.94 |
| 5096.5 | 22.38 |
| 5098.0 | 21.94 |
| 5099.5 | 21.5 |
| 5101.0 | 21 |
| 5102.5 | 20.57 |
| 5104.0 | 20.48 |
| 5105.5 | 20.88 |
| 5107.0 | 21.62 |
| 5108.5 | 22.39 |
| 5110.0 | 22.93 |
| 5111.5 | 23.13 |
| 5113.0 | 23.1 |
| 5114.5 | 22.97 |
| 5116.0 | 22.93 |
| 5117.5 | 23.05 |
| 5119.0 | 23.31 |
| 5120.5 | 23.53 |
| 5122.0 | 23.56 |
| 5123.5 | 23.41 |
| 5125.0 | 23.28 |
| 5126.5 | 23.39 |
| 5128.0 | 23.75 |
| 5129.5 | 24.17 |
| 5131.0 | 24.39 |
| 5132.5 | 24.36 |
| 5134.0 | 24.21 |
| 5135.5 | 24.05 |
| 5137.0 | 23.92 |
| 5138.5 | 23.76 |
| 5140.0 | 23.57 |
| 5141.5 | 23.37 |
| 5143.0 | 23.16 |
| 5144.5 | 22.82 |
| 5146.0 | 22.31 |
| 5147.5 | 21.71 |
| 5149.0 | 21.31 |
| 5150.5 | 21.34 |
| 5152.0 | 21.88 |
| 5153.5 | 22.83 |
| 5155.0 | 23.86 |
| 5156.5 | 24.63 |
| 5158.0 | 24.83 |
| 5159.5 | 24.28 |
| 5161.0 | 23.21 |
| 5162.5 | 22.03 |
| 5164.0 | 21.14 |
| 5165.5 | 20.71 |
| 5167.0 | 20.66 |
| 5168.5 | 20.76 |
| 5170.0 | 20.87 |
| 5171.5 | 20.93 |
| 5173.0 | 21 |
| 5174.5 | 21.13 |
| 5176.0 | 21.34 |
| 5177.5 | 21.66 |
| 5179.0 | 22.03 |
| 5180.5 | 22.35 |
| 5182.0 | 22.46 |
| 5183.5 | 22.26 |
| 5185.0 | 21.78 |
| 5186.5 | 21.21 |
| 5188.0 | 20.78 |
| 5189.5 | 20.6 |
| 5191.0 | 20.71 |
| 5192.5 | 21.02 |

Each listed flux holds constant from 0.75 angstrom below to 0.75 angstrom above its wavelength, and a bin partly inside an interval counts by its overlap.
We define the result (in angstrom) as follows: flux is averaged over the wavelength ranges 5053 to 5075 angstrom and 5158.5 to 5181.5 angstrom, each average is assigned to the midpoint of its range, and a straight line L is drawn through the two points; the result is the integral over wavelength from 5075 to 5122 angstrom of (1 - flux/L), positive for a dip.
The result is -1.67 angstrom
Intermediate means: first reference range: 22.7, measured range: 23.1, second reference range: 21.7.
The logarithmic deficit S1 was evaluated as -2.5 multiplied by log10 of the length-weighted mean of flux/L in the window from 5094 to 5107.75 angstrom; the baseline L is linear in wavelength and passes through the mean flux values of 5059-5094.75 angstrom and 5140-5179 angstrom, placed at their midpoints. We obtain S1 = 0.08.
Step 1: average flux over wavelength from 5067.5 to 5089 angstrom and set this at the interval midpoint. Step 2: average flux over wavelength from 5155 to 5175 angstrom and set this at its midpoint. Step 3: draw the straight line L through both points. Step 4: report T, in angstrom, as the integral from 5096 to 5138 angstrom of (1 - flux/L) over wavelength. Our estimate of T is 0.13 angstrom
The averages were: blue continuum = 23.6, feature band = 22.9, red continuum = 22.1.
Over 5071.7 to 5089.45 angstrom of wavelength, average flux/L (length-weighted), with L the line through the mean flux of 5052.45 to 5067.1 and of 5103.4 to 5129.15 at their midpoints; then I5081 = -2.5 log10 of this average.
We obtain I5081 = -0.06 mag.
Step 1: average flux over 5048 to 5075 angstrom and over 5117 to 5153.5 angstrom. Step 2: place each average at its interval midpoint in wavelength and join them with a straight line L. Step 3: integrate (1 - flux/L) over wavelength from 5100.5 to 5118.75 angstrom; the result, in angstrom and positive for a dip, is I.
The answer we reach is 0.7 angstrom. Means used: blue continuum 22.7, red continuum 23.2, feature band 22.1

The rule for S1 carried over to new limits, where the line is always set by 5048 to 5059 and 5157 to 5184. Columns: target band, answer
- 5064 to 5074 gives 0.05 mag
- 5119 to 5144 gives -0.06 mag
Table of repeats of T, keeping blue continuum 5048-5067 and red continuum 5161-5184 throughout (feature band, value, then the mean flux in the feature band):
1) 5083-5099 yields -1.0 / 23.9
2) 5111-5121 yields -0.4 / 23.1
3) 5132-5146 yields -1.1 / 23.6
